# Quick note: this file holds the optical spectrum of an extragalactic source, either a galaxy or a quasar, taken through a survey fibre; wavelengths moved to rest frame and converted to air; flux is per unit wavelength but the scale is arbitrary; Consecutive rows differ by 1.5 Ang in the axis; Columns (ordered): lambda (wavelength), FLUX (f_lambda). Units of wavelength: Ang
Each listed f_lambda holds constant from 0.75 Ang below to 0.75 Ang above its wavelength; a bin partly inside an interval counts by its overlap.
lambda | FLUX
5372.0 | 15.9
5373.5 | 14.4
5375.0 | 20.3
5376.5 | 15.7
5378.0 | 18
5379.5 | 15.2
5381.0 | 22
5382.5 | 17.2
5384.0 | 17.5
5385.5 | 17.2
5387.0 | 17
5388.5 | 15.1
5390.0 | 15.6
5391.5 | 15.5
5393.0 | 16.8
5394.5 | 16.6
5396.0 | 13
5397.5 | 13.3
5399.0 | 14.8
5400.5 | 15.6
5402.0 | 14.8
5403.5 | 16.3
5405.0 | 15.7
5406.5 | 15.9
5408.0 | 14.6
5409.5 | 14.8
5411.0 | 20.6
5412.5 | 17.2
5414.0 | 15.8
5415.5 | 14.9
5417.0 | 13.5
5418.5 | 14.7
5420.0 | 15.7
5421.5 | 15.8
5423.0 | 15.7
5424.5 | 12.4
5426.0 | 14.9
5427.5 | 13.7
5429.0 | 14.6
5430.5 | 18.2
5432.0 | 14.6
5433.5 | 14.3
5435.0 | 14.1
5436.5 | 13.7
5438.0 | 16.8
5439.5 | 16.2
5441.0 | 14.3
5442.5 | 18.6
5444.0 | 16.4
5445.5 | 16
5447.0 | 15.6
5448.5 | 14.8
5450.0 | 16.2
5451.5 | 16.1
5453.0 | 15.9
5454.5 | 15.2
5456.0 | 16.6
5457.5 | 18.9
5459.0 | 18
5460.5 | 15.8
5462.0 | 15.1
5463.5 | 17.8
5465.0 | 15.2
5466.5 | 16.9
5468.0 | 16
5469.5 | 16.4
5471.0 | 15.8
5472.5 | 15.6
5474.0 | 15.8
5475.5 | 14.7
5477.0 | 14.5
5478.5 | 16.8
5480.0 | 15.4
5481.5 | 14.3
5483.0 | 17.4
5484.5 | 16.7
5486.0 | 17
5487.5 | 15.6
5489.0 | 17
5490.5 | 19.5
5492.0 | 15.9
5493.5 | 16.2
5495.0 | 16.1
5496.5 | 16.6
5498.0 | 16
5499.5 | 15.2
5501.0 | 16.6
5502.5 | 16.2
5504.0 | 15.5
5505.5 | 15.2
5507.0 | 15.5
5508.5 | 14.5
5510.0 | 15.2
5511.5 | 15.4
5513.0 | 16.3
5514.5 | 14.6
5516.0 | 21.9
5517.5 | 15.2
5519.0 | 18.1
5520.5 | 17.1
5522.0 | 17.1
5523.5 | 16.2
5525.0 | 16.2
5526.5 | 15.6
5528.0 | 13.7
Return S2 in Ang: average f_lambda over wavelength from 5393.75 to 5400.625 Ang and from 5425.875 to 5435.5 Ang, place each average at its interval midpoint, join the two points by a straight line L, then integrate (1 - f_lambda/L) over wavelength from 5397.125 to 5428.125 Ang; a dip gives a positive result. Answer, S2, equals -1.2 Ang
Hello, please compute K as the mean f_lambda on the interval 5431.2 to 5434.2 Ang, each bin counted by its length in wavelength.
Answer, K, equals 14.5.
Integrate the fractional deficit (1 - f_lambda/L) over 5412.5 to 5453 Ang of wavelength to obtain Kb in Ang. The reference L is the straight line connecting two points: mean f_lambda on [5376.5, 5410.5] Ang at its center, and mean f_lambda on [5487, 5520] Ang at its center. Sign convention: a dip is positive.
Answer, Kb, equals 2.0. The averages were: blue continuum 16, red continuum 16.3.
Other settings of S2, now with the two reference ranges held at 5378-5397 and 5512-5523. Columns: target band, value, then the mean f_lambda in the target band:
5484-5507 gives 1.0 Ang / 16.3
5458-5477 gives 0.9 Ang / 16.1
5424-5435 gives 1.4 Ang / 14.7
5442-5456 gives 0.6 Ang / 16.1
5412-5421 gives 0.8 Ang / 15.3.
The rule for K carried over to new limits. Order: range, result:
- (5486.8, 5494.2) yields 16.9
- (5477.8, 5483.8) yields 16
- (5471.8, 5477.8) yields 15.2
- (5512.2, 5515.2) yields 15.5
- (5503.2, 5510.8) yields 15.2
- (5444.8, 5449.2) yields 15.5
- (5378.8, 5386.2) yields 17.8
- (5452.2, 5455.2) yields 15.6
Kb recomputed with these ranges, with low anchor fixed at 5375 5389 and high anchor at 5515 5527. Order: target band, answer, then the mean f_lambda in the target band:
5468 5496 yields 1.75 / 16.2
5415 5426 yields 1.69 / 14.7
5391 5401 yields 1.34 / 15.1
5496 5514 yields 1.60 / 15.7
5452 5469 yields 0.77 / 16.5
